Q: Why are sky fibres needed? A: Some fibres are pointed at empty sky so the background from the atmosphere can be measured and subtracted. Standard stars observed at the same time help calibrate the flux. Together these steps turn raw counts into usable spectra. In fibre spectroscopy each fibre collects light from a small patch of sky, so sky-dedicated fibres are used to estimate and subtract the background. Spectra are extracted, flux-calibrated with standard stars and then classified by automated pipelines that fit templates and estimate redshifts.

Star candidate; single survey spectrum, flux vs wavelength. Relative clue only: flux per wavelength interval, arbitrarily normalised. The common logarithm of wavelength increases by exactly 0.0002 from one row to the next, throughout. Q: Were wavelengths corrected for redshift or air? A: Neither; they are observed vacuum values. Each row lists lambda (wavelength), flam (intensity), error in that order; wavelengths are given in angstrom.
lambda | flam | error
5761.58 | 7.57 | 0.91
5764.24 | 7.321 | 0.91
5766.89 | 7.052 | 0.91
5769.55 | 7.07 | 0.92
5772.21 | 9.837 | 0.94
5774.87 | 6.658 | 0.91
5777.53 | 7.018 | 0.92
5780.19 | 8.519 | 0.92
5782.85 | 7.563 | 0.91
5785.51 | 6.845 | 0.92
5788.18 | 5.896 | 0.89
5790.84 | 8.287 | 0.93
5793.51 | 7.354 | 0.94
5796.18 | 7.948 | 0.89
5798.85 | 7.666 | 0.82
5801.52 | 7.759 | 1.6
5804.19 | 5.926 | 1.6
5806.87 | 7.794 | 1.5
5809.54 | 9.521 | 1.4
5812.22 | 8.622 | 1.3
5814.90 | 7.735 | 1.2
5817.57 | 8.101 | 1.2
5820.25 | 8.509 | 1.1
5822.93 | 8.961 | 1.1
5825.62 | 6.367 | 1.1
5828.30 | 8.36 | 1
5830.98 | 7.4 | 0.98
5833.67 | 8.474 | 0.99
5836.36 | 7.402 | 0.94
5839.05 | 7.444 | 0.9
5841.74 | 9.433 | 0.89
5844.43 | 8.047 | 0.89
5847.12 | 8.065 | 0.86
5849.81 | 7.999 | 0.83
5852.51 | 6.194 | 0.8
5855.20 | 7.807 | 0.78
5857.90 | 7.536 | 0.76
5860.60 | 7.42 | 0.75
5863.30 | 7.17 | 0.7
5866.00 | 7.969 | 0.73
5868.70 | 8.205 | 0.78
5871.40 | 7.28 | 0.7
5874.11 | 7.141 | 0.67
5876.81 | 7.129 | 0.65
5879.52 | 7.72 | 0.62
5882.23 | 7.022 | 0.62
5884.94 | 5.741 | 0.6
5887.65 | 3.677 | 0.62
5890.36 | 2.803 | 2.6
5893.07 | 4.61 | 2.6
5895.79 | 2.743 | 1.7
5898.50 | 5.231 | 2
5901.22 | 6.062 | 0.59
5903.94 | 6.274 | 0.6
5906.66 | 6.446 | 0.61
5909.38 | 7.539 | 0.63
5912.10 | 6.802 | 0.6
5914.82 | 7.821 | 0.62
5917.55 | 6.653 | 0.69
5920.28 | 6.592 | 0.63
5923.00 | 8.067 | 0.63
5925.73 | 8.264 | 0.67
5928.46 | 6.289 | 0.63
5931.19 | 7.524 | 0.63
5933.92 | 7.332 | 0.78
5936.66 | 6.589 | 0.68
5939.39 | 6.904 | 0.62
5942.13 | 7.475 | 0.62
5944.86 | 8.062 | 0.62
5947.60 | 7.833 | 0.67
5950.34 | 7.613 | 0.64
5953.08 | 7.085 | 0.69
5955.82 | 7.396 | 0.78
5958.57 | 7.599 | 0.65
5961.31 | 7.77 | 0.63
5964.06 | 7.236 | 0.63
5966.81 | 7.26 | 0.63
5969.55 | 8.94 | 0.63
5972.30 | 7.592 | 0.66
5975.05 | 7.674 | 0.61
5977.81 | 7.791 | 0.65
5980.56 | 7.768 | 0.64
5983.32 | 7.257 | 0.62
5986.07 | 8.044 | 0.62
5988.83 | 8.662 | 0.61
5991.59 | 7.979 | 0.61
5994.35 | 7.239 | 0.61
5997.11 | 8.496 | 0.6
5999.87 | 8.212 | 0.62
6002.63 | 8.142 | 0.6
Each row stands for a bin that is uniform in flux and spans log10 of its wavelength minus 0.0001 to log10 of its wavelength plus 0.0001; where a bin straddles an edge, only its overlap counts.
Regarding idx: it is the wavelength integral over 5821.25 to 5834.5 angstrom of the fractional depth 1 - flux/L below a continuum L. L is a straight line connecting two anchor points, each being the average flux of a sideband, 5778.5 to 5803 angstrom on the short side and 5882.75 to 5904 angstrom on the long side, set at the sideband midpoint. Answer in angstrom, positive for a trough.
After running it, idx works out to -2.9 angstrom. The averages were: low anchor 7.52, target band 7.9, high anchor 4.64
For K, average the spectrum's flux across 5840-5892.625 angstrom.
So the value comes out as 7.03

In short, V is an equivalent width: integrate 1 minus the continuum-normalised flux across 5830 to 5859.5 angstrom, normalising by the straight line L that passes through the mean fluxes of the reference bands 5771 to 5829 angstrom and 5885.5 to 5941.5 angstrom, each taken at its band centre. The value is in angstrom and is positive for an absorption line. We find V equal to -2.6 angstrom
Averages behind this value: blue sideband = 7.77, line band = 7.8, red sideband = 6.22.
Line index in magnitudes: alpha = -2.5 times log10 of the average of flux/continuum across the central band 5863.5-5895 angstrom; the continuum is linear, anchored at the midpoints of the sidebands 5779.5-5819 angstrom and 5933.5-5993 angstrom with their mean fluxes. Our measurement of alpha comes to 0.22 mag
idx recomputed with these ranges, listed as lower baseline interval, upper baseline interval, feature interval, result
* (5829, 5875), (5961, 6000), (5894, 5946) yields 6.9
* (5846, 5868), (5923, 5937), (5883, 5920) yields 8.9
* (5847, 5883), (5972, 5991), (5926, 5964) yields 1.8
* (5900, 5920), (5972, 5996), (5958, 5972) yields -0.4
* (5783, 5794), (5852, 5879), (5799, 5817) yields -1.7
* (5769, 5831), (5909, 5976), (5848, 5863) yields 0.5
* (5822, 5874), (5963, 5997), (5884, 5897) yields 6.5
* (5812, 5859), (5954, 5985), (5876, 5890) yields 3.3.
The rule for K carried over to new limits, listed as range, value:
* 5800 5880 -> 7.78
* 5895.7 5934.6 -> 6.76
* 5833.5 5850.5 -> 8.1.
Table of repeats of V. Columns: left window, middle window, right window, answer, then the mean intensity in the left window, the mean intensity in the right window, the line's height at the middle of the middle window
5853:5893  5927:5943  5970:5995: 0.7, 6.68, 7.84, 7.33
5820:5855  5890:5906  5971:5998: 6.2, 7.87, 7.84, 7.86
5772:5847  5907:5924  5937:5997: 1.2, 7.81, 7.67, 7.72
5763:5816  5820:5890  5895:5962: -0.6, 7.62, 6.99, 7.32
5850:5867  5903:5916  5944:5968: 0.8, 7.38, 7.53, 7.46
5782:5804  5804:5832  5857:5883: -2.5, 7.34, 7.47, 7.38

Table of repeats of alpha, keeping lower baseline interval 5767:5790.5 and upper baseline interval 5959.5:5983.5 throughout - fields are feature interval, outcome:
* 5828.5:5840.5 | -0.033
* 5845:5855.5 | 0.002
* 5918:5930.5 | 0.056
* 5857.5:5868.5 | -0.004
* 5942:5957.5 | 0.014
